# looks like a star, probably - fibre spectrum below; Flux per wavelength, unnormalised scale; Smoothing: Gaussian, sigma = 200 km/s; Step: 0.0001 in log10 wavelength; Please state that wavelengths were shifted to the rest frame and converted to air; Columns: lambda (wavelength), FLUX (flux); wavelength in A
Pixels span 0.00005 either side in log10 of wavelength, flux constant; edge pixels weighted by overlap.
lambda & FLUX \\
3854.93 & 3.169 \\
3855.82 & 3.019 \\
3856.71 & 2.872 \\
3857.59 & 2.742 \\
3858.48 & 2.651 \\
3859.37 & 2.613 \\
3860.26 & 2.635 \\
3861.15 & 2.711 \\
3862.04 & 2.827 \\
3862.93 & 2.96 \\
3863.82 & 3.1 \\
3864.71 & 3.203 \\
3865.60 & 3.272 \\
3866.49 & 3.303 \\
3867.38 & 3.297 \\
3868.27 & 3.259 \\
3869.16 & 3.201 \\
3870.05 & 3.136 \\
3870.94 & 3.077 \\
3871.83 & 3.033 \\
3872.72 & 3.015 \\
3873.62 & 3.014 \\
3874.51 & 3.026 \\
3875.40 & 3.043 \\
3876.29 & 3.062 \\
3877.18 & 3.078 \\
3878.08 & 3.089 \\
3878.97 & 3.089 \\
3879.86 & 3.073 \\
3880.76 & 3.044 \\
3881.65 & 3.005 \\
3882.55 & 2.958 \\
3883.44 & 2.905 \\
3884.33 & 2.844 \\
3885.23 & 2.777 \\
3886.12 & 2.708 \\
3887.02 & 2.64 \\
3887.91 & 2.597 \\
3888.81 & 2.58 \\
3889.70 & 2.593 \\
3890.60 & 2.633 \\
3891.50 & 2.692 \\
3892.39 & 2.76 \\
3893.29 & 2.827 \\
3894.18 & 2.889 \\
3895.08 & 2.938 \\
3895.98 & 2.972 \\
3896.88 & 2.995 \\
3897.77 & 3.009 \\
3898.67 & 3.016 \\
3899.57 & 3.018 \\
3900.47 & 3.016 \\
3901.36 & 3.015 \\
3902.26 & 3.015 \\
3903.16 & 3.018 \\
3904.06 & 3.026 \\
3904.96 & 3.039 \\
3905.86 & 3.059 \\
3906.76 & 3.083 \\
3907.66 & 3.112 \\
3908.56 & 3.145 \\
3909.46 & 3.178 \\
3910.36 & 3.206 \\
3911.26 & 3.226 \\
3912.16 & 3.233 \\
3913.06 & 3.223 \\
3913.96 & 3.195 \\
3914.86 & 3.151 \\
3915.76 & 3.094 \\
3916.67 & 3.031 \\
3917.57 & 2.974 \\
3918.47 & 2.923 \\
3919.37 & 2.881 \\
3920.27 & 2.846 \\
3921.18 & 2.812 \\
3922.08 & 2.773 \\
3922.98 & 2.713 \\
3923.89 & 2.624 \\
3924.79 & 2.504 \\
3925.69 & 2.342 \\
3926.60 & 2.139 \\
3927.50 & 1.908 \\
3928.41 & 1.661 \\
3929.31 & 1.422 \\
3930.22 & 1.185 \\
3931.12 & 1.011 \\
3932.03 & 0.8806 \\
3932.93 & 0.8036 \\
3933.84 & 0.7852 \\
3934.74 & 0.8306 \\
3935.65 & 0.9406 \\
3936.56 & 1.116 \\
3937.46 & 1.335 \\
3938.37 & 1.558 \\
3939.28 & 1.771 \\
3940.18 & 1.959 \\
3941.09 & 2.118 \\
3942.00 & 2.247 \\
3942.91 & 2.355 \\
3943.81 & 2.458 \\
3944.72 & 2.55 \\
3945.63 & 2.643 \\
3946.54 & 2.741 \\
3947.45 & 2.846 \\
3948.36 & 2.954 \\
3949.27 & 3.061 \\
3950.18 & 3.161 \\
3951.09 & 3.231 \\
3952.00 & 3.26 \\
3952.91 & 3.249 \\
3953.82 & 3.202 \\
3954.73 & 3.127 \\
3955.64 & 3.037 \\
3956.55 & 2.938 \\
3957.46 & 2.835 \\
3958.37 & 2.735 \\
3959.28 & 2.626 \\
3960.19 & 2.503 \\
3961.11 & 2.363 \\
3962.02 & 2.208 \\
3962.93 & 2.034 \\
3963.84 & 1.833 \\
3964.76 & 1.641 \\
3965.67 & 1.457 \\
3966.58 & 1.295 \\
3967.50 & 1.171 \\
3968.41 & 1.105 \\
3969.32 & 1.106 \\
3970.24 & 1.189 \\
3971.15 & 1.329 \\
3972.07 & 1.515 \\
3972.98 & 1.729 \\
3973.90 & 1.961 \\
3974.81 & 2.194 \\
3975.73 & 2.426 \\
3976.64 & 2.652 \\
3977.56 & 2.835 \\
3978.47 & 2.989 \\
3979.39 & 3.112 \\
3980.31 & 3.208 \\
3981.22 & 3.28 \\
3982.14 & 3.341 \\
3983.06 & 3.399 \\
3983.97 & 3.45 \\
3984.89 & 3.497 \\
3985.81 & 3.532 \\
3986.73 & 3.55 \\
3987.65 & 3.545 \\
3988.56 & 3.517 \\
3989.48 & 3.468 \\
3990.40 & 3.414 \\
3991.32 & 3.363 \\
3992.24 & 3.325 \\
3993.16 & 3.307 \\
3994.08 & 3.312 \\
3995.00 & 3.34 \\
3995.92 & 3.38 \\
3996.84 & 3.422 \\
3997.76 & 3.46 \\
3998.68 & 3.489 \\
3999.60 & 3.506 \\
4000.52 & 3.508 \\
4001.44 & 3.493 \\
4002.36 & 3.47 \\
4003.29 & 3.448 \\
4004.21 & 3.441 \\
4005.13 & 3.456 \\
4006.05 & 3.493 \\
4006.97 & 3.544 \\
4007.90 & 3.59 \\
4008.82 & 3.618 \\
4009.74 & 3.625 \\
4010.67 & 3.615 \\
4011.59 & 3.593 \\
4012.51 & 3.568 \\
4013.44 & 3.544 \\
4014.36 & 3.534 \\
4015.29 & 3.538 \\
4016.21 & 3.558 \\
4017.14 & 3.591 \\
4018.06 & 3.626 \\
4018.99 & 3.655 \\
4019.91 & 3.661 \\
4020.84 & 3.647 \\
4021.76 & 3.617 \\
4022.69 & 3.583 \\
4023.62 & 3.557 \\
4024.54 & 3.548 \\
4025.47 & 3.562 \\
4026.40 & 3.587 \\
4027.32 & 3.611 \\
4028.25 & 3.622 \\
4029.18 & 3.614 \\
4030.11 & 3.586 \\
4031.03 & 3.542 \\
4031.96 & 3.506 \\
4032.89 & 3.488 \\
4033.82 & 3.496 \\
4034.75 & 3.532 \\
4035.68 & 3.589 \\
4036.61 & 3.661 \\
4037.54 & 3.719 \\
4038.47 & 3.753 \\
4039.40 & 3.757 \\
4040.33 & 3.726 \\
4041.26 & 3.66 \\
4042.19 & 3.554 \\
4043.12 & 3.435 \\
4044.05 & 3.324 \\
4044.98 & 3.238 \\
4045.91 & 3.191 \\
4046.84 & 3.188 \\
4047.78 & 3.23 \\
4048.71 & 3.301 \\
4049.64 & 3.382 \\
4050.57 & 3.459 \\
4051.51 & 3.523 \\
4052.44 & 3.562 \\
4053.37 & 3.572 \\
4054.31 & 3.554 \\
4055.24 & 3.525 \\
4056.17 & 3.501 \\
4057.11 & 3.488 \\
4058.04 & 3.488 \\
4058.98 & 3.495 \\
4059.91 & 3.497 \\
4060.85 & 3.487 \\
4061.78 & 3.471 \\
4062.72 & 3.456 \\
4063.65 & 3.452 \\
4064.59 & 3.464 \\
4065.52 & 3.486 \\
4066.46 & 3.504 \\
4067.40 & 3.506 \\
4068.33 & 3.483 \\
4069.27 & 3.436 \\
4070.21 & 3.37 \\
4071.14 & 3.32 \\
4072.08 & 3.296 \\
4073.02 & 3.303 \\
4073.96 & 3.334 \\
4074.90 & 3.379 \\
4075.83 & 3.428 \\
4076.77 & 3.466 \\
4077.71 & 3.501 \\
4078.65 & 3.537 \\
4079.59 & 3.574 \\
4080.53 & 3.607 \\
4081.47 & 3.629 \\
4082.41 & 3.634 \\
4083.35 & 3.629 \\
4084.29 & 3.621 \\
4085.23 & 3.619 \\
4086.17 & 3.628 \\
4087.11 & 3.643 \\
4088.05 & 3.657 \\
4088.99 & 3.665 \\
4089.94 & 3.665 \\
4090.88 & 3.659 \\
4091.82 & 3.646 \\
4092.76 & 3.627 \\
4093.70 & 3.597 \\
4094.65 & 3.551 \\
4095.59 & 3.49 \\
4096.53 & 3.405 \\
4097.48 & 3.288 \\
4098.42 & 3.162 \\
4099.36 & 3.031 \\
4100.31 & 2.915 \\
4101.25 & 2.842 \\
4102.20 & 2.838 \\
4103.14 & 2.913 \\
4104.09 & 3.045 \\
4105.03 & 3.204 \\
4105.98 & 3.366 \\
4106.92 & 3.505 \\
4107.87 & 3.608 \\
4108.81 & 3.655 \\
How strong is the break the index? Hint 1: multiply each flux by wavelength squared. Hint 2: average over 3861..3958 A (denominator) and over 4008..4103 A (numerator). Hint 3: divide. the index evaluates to 1.39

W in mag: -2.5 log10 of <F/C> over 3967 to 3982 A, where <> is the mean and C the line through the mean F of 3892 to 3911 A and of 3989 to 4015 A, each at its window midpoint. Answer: 0.49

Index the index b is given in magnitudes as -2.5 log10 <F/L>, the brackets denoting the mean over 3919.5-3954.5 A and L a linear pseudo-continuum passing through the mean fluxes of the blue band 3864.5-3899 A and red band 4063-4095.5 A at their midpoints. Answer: 0.40 mag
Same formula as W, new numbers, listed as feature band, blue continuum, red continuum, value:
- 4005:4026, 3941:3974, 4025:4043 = -0.09 mag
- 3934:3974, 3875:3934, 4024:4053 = 0.36 mag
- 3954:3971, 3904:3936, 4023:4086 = 0.31 mag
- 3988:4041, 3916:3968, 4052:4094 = -0.20 mag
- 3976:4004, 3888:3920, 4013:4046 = 0.01 mag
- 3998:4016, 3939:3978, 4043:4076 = -0.23 mag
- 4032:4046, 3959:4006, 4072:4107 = -0.14 mag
